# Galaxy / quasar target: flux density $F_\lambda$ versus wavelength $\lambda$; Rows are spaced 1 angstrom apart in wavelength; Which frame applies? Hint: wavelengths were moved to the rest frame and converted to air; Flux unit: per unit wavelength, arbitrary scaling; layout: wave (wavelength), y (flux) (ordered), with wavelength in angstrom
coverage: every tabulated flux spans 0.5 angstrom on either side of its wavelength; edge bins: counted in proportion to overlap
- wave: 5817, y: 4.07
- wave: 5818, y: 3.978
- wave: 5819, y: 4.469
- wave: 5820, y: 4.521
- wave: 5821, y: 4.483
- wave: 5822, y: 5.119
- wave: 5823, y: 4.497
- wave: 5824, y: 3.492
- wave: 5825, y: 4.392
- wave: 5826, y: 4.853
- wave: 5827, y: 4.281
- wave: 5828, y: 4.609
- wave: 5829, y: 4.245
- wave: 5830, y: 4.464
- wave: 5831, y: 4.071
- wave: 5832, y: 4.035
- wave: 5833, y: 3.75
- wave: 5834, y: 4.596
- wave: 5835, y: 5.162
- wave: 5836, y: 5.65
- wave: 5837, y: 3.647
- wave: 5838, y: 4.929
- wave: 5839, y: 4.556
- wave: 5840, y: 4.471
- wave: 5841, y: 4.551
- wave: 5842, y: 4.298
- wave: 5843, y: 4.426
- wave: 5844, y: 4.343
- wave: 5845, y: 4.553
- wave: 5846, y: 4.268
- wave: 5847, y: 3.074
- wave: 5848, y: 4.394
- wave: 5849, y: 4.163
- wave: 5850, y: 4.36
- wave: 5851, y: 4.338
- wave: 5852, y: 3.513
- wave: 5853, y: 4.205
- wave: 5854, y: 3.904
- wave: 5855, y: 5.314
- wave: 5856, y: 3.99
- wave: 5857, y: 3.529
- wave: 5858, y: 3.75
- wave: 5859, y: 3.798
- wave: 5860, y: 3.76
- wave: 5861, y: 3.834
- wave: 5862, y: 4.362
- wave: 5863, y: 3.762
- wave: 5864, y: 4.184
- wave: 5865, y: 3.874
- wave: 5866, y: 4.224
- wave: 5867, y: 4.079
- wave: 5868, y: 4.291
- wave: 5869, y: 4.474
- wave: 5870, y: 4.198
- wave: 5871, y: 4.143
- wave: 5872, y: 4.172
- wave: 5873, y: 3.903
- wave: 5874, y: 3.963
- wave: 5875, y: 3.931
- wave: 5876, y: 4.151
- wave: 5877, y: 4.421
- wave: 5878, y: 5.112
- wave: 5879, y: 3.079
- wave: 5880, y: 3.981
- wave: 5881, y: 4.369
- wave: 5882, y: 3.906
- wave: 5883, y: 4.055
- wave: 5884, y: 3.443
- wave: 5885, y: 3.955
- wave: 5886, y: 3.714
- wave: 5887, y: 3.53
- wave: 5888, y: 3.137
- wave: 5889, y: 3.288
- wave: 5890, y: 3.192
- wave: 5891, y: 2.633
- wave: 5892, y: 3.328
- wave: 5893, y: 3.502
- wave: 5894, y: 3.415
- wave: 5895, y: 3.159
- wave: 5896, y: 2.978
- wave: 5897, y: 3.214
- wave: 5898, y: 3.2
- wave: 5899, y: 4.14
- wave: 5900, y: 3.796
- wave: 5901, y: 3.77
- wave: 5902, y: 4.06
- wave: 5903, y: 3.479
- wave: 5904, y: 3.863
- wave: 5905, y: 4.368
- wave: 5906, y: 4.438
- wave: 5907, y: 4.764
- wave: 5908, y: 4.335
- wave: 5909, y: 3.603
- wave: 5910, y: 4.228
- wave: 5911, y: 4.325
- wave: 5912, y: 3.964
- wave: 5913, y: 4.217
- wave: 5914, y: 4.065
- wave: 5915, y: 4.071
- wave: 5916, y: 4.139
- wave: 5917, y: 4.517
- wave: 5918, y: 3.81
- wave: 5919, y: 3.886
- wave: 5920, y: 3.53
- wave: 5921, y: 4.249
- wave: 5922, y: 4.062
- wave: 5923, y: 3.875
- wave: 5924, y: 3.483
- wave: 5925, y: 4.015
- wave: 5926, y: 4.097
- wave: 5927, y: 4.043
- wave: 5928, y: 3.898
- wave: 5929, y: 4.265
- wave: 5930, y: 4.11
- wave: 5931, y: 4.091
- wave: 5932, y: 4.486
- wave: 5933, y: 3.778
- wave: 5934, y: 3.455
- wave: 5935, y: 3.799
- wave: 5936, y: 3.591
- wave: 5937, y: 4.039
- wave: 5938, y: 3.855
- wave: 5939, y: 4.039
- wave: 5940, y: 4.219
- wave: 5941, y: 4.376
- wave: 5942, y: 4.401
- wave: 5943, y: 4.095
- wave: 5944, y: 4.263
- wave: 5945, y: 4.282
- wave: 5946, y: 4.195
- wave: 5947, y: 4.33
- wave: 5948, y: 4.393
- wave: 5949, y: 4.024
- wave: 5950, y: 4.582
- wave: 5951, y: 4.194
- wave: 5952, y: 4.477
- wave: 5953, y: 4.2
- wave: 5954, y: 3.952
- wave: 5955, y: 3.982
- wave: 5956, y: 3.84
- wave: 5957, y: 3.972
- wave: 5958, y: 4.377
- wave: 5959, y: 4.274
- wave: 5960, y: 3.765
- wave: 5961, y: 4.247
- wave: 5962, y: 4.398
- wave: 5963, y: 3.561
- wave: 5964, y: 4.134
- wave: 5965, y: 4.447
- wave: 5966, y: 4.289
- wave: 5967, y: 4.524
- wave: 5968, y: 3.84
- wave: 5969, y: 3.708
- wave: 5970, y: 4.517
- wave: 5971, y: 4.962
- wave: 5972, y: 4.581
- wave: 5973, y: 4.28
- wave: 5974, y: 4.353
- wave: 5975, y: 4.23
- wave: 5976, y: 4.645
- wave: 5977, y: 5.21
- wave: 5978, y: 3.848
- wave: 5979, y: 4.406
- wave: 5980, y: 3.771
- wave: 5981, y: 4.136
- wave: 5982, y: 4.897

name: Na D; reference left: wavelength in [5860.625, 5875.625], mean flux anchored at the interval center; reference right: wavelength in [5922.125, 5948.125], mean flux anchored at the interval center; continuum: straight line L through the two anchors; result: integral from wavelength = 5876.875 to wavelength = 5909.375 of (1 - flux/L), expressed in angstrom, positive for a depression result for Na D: 2.8 angstrom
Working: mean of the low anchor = 4.1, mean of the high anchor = 4.05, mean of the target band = 3.73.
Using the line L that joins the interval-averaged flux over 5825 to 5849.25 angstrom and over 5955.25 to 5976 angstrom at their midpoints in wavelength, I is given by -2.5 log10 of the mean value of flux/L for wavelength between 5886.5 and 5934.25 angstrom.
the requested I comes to 0.12 mag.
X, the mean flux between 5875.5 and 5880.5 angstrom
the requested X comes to 4.15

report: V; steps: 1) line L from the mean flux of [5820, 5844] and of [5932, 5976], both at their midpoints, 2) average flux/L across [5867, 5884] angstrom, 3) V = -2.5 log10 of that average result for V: 0.06 mag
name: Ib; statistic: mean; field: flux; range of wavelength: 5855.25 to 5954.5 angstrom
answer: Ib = 3.96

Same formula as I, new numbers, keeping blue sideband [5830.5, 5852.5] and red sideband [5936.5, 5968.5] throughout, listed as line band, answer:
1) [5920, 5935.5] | 0.06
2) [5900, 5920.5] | 0.04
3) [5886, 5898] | 0.30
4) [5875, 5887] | 0.07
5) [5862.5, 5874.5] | 0.05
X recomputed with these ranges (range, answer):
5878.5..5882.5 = 3.83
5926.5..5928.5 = 3.97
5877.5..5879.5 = 4.1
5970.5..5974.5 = 4.54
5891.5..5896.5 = 3.28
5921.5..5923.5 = 3.97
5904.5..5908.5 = 4.48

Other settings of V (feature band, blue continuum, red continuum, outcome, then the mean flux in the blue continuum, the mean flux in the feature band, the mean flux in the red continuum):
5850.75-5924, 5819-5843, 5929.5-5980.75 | 0.11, 4.46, 3.91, 4.18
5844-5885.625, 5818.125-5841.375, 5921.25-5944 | 0.06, 4.46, 4.07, 4.01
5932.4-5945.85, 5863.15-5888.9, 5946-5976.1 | 0.04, 4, 4.02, 4.23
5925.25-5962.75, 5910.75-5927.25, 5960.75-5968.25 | 0.00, 4.02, 4.11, 4.19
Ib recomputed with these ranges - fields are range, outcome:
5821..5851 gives 4.39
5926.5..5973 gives 4.15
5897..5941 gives 4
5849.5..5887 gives 4.05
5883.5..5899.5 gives 3.36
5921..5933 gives 4.04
